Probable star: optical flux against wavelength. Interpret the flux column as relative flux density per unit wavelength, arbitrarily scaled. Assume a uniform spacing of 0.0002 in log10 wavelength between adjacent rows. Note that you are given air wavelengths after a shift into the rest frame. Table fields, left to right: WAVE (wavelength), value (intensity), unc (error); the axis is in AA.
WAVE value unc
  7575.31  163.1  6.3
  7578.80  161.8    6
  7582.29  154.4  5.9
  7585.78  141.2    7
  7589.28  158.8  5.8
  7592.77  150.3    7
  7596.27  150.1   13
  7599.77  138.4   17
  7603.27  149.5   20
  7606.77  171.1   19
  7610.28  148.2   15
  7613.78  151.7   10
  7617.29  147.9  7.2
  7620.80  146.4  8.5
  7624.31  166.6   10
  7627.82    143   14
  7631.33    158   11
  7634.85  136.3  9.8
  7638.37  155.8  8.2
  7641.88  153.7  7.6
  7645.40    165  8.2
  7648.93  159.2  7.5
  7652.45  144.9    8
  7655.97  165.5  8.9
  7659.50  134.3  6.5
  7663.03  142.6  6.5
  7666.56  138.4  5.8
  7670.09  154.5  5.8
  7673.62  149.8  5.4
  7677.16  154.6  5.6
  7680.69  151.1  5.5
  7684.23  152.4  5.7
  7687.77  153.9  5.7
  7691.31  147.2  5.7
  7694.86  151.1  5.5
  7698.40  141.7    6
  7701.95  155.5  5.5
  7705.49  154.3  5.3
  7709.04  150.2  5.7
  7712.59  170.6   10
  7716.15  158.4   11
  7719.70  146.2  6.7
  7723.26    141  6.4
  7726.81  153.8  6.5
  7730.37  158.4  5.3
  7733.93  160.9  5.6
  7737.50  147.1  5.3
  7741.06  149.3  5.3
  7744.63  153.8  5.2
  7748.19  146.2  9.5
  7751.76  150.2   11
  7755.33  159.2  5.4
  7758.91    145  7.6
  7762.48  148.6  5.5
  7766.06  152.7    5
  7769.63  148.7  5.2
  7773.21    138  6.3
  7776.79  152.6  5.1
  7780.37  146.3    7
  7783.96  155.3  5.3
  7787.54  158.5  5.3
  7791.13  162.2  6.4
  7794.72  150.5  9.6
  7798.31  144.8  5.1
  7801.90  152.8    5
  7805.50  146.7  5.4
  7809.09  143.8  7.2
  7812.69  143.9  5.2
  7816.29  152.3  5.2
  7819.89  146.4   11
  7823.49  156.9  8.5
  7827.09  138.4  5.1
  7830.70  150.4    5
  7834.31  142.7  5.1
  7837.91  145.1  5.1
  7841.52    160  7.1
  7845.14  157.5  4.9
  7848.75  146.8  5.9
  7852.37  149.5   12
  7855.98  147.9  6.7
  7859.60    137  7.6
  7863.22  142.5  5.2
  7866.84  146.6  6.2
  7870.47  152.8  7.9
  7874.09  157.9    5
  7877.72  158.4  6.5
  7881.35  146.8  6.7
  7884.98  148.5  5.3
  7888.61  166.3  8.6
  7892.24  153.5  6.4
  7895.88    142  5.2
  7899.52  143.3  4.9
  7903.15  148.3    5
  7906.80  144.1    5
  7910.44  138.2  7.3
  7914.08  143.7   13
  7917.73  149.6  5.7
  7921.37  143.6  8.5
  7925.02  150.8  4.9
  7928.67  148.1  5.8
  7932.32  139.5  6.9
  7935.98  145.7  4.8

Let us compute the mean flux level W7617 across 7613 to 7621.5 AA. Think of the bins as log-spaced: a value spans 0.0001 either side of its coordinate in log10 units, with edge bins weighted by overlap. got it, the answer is 149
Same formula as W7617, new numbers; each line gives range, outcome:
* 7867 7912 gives 150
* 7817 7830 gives 148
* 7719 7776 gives 150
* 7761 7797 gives 151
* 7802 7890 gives 149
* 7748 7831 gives 150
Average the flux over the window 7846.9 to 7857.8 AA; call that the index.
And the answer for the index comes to 148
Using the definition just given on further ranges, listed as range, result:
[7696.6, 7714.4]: 154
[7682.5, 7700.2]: 149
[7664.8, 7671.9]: 147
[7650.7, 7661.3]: 148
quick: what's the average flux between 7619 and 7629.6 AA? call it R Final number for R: 152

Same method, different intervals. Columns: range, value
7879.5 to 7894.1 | 154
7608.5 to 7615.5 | 150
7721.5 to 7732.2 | 151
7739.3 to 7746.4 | 151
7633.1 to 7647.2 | 153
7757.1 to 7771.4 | 149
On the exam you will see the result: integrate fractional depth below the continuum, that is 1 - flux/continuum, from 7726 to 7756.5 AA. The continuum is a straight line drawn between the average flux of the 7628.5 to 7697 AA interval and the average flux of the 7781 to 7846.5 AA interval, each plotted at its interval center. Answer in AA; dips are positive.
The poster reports -0.51 AA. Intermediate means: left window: 151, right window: 150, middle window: 153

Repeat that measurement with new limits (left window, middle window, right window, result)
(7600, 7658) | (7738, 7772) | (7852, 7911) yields 0.2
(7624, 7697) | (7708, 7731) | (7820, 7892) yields -0.5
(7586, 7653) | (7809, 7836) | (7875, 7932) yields 0.4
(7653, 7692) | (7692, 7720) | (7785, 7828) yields -0.8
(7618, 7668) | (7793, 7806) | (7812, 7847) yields 0.1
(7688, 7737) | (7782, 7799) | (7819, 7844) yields -0.5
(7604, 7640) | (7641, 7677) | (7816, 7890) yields 0.3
